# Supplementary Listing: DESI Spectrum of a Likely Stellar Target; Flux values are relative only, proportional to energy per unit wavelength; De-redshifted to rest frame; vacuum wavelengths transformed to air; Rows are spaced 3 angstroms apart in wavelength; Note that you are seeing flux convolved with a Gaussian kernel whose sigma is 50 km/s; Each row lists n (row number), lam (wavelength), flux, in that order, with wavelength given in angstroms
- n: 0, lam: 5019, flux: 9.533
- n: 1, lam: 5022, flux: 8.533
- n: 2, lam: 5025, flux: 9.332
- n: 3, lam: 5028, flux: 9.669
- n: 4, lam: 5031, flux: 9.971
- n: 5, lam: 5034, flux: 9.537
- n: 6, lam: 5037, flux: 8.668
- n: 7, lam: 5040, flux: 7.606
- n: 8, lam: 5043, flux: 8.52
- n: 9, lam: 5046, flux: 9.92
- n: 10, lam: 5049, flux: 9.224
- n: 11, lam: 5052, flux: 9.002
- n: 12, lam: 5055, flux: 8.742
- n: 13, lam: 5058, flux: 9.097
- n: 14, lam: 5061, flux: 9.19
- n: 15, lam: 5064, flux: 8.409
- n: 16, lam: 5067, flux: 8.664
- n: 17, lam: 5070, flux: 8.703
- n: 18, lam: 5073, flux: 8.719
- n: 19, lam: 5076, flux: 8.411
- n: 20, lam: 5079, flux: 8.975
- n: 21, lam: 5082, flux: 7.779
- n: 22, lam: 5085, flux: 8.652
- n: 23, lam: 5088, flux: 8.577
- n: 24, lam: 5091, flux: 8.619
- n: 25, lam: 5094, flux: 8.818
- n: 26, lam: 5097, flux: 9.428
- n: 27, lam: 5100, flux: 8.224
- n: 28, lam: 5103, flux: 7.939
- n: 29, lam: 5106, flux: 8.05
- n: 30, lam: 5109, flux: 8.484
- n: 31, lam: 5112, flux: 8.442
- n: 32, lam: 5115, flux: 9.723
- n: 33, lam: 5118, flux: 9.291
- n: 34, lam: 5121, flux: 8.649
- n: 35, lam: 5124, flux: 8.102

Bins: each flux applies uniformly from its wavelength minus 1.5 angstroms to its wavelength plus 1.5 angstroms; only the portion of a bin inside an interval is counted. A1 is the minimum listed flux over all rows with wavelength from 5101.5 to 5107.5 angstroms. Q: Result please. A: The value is 7.939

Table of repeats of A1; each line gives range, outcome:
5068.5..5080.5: 8.411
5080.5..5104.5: 7.779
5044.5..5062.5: 8.742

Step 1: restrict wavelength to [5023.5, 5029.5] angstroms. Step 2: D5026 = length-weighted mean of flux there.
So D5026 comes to 9.5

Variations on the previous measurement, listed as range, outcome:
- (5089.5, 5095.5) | 8.72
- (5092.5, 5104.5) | 8.6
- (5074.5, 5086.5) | 8.45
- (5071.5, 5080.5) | 8.7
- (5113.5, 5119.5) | 9.51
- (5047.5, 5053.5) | 9.11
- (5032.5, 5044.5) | 8.58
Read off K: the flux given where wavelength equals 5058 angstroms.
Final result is 9.097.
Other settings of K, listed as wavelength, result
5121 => 8.649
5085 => 8.652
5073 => 8.719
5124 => 8.102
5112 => 8.442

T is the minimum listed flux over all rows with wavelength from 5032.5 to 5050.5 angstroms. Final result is 7.606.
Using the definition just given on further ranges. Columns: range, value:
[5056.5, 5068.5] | 8.409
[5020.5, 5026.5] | 8.533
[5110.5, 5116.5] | 8.442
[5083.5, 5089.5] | 8.577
